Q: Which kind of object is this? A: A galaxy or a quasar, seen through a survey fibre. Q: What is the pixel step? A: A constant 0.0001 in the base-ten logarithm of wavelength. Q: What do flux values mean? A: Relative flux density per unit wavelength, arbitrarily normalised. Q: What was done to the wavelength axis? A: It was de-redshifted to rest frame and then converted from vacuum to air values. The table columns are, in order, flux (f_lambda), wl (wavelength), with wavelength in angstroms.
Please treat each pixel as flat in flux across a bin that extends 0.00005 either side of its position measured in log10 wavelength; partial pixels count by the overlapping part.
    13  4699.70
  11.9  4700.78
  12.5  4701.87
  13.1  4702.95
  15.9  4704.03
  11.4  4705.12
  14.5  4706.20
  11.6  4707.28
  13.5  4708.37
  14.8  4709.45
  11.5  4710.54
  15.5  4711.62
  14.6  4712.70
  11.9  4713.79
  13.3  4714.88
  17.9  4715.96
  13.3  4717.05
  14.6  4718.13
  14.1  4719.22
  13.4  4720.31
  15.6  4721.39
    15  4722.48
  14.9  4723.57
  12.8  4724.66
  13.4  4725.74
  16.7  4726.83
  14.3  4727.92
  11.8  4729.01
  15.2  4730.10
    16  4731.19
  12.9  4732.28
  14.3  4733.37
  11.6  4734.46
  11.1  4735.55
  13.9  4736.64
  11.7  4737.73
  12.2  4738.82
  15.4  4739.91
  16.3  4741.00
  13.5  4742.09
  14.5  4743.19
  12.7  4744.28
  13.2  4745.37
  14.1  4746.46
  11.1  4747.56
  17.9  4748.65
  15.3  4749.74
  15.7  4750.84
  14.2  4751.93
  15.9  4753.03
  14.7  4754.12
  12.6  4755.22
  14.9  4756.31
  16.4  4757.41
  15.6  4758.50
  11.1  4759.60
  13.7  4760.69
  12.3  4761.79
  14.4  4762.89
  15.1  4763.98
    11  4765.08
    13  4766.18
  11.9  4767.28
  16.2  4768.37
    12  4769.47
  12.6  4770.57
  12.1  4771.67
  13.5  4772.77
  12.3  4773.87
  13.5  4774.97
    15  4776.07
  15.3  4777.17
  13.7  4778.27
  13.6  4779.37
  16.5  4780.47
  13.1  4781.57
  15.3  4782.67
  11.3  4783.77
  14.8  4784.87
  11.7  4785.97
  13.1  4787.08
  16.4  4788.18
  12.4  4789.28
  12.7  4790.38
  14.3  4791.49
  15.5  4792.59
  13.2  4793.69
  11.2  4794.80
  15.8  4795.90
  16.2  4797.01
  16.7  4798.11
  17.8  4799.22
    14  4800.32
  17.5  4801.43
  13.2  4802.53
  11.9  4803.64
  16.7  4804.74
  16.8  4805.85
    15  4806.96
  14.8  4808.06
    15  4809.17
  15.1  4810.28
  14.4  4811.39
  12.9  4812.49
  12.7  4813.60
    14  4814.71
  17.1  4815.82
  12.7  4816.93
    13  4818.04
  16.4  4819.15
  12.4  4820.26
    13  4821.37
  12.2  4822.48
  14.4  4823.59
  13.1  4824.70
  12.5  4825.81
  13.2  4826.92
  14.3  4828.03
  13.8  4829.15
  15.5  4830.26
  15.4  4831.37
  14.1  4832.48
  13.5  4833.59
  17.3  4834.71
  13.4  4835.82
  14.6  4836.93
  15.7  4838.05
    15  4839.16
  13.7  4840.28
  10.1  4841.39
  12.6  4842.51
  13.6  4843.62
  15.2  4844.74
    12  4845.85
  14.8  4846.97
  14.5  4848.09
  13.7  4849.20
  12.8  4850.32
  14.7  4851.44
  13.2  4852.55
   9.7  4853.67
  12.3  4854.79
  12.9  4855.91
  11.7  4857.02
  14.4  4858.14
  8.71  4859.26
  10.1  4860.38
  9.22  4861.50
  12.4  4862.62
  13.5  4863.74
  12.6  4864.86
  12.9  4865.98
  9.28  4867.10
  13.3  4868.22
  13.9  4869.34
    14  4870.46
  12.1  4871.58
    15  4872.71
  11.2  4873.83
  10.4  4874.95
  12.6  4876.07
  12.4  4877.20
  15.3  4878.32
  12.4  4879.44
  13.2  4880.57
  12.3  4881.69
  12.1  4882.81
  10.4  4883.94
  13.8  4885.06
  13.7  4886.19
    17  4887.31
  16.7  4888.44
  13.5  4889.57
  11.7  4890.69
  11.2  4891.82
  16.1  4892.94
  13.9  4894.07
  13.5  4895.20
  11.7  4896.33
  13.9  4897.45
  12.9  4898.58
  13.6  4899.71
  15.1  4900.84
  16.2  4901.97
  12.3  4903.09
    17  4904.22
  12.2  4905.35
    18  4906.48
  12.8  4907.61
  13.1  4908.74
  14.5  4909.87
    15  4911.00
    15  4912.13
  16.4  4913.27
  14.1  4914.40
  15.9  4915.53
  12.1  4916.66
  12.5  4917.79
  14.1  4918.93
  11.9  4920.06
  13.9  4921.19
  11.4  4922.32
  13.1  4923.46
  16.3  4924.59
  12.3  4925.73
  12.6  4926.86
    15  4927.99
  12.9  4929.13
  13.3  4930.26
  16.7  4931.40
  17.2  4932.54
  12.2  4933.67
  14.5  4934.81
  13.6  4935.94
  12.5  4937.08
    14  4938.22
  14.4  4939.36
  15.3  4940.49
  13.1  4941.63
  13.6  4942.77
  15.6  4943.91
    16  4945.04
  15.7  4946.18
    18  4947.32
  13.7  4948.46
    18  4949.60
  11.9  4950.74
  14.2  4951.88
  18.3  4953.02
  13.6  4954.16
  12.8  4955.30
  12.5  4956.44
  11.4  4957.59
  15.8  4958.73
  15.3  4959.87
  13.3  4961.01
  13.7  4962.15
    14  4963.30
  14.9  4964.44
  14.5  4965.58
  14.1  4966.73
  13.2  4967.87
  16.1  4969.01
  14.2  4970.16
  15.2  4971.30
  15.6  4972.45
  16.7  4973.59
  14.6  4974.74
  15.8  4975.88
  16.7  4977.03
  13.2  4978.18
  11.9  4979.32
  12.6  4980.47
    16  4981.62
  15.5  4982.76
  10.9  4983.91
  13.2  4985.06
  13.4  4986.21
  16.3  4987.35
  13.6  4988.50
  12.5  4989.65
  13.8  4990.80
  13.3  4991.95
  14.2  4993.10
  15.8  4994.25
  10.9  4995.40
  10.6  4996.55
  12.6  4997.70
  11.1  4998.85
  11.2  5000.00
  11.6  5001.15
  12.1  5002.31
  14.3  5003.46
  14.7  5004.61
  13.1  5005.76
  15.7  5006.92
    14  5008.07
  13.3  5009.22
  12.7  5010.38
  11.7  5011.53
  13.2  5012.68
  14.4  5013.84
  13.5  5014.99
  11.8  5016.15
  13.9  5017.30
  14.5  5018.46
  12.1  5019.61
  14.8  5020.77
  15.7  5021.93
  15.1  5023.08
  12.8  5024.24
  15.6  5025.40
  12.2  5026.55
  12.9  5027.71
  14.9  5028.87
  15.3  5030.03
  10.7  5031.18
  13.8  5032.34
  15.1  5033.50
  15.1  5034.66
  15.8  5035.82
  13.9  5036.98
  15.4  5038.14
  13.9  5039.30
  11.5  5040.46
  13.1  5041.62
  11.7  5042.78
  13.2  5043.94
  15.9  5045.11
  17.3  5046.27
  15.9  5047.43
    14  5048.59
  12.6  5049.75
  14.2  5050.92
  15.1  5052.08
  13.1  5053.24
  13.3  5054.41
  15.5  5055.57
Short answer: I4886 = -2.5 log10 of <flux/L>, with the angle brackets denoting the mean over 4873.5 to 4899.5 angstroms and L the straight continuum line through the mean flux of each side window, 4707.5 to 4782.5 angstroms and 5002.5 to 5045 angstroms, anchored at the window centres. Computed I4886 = 0.06 mag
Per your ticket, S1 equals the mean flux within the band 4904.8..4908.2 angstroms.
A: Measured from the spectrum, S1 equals 14.3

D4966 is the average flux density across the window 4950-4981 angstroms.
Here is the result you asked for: 14.3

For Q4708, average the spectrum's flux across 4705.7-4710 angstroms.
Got 13.6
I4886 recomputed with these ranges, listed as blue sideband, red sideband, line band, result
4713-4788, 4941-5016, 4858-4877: 0.16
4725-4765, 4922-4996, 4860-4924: 0.07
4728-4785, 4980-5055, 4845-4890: 0.08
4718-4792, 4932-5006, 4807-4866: 0.04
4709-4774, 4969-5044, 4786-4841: -0.04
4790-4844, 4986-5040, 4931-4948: -0.07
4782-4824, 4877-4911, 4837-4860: 0.08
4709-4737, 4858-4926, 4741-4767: -0.01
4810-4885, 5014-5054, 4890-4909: -0.04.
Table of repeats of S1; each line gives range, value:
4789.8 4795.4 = 13.4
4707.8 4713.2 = 14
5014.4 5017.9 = 13.1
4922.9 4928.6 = 13.9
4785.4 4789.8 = 13.4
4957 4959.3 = 13.6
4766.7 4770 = 13.4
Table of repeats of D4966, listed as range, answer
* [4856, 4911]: 13.1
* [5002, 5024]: 13.7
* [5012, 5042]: 13.9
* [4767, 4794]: 13.7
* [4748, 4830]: 14.1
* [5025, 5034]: 13.8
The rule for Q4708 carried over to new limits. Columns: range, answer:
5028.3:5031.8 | 13.7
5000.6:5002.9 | 11.8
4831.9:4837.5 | 14.6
